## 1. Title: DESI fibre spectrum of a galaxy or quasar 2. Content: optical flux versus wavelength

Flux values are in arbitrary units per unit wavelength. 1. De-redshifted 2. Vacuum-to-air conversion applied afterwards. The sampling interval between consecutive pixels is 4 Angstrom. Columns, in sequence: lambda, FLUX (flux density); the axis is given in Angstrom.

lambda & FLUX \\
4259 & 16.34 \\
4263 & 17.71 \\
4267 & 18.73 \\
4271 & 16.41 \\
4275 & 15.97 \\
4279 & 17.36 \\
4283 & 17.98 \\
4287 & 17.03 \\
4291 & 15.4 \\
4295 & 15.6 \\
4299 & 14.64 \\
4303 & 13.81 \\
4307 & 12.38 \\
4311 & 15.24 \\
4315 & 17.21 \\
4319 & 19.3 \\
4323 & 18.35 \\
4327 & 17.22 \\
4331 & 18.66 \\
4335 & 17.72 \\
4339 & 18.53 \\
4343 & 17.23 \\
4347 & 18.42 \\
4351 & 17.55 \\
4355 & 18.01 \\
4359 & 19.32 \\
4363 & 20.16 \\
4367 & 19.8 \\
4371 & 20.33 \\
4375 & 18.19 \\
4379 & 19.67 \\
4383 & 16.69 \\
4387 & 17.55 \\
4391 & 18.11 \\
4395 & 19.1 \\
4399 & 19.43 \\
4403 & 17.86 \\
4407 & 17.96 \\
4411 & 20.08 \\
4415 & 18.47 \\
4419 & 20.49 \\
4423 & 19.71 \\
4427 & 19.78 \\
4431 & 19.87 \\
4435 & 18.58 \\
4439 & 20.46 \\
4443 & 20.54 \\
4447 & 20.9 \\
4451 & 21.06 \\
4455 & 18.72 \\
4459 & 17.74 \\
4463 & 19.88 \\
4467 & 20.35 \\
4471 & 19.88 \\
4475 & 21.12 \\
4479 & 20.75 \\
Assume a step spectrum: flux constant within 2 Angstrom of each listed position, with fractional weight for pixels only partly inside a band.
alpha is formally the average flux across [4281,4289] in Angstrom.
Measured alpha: 17.5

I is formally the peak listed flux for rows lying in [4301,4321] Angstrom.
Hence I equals 19.3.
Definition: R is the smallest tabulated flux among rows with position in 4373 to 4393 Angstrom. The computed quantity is 16.69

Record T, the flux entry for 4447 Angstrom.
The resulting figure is 20.9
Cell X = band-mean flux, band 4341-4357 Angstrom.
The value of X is 17.8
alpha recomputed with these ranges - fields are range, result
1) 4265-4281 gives 17.1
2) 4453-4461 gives 18.2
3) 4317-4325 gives 18.8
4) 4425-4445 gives 19.8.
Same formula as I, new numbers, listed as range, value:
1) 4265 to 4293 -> 18.73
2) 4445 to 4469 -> 21.06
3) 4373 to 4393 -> 19.67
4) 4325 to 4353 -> 18.66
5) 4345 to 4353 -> 18.42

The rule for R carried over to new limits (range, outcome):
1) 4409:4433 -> 18.47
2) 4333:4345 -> 17.23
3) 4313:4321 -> 17.21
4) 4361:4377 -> 18.19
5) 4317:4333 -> 17.22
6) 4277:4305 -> 13.81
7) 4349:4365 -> 17.55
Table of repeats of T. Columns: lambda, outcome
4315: 17.21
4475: 21.12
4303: 13.81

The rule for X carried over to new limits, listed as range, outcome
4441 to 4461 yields 19.8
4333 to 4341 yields 18.1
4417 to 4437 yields 19.7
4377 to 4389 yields 18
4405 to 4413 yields 19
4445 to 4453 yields 21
